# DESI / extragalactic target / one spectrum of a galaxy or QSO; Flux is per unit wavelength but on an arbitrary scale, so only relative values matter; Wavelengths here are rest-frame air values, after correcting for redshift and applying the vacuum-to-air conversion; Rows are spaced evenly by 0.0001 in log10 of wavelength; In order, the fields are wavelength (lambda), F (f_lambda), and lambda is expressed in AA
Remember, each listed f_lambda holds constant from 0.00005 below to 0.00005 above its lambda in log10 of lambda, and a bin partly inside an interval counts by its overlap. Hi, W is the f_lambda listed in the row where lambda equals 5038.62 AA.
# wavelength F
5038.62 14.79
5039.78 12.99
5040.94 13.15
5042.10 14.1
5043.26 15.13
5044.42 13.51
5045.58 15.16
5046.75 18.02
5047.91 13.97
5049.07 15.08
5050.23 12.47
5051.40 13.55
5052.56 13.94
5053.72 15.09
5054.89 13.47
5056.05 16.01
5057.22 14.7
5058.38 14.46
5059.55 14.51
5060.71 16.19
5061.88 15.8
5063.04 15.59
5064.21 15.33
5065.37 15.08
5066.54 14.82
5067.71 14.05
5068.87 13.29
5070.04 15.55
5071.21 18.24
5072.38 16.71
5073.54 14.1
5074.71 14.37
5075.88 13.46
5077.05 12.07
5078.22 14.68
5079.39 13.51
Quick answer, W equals 14.79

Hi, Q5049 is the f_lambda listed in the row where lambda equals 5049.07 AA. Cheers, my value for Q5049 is 15.08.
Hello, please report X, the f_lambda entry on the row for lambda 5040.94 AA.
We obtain 13.15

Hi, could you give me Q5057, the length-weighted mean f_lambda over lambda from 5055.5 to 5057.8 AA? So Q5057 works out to 15.3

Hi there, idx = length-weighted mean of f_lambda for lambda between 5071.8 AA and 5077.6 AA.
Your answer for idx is 14.2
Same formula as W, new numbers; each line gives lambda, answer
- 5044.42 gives 13.51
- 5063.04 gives 15.59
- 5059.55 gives 14.51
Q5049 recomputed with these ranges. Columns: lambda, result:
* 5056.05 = 16.01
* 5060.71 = 16.19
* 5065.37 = 15.08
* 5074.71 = 14.37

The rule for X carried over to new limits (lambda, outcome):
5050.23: 12.47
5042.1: 14.1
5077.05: 12.07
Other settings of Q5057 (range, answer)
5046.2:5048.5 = 16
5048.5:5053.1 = 13.8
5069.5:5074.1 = 16.2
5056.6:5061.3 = 15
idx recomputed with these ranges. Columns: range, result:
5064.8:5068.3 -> 14.6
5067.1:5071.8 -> 15.3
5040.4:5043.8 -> 14.1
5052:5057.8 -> 14.6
